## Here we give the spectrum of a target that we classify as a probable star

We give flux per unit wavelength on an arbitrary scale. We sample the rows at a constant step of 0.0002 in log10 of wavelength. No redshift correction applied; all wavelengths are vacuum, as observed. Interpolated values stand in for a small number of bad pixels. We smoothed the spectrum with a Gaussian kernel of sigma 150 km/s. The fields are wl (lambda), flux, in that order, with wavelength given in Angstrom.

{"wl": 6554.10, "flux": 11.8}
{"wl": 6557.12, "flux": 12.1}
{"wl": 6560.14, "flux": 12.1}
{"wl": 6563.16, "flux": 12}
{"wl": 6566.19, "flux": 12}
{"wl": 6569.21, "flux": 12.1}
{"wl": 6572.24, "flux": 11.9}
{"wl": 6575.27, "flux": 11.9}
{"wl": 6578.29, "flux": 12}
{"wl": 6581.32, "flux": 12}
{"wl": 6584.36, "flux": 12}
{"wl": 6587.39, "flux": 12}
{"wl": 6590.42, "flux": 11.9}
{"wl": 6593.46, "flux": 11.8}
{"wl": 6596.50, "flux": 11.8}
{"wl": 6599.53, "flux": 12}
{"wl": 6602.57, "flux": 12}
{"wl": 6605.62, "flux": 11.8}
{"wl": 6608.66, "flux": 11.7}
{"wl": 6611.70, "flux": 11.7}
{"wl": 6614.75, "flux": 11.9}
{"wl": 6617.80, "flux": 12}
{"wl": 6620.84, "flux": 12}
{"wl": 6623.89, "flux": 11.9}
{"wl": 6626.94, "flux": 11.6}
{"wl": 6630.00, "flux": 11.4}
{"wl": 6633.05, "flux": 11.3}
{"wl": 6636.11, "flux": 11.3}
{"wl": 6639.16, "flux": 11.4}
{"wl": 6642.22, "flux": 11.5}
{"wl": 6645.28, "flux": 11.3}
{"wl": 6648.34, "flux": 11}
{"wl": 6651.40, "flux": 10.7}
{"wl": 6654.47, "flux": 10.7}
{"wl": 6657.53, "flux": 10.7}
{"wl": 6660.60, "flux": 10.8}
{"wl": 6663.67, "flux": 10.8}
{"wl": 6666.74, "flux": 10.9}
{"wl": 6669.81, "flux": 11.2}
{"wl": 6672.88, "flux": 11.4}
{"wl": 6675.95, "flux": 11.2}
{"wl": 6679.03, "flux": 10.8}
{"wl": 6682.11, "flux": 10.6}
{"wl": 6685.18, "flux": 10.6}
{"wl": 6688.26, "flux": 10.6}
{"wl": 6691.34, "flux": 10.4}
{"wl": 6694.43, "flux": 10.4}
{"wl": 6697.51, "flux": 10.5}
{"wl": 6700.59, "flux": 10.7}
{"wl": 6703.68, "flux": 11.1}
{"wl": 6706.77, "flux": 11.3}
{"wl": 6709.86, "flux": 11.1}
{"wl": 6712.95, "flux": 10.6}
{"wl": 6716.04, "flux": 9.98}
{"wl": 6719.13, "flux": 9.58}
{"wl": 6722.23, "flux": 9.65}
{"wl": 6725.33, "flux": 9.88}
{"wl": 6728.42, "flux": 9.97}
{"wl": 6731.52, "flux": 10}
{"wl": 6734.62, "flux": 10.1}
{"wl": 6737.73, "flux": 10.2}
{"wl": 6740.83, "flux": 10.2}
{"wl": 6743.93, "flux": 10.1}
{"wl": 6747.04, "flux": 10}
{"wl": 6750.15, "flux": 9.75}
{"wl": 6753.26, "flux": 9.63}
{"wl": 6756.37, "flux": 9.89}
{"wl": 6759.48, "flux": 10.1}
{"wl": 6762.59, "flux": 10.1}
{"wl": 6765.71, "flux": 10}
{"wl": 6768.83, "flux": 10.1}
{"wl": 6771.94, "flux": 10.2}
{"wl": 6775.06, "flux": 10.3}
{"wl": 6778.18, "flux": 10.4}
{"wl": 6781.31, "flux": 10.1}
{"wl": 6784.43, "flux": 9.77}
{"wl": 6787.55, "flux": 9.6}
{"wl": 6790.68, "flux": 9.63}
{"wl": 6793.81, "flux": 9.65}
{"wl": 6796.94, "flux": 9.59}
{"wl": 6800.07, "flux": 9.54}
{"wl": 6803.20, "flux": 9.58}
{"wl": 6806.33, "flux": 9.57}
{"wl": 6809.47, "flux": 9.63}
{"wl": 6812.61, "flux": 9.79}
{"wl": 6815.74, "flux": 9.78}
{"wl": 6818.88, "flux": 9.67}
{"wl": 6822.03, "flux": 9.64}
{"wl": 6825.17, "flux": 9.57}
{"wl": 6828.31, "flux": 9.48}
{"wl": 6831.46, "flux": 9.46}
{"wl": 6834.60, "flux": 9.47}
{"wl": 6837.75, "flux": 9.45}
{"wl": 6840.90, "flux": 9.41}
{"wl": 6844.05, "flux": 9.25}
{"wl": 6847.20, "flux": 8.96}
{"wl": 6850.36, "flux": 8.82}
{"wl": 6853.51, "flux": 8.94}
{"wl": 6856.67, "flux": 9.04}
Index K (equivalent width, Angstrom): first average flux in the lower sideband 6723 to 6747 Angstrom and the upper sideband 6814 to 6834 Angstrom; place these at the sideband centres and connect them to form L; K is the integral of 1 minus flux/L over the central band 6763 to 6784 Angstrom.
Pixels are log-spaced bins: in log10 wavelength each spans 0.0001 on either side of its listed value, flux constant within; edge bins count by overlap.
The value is -0.6 Angstrom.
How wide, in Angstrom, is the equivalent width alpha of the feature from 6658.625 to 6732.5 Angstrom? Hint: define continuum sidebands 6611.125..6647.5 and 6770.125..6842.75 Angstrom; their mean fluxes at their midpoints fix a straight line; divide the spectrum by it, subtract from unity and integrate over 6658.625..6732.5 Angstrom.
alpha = 2.0 Angstrom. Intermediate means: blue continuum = 11.6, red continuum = 9.71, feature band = 10.6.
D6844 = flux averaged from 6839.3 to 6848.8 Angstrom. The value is 9.2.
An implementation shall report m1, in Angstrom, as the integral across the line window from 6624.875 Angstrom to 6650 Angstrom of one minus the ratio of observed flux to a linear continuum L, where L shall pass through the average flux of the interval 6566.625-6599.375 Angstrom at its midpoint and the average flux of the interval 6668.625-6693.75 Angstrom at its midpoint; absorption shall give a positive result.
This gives -0.1 Angstrom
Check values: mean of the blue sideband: 11.9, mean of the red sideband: 10.8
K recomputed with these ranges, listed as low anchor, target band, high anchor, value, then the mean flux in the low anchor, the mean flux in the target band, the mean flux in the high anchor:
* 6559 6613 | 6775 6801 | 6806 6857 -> 0.1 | 11.9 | 9.82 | 9.41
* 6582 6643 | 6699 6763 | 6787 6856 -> 1.7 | 11.8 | 10.2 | 9.47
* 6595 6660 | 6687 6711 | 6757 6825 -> 0.0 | 11.5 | 10.8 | 9.84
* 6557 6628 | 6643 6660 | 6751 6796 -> 0.6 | 11.9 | 10.9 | 9.95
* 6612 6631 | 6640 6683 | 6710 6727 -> 0.3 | 11.8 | 11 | 10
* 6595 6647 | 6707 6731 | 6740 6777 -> 0.8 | 11.7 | 10.2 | 10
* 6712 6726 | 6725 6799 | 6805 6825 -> -1.2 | 9.91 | 9.97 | 9.67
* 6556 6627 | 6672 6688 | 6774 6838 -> 0.2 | 11.9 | 10.9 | 9.7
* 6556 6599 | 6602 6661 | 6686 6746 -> -0.5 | 12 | 11.4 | 10.3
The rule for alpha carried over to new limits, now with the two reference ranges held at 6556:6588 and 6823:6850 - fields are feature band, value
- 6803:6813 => 0.0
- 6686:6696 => 0.3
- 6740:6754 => 0.4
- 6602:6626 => -0.6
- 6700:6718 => -0.2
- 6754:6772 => 0.1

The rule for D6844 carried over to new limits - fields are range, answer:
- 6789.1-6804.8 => 9.6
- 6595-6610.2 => 11.9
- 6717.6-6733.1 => 9.82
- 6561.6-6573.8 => 12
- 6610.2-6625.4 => 11.9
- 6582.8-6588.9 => 12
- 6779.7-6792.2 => 9.78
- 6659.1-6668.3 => 10.8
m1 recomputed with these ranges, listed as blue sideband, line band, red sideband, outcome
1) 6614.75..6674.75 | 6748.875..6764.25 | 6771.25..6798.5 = 0.4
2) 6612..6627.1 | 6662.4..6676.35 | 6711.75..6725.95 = -0.3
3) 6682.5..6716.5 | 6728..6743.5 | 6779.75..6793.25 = 0.3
